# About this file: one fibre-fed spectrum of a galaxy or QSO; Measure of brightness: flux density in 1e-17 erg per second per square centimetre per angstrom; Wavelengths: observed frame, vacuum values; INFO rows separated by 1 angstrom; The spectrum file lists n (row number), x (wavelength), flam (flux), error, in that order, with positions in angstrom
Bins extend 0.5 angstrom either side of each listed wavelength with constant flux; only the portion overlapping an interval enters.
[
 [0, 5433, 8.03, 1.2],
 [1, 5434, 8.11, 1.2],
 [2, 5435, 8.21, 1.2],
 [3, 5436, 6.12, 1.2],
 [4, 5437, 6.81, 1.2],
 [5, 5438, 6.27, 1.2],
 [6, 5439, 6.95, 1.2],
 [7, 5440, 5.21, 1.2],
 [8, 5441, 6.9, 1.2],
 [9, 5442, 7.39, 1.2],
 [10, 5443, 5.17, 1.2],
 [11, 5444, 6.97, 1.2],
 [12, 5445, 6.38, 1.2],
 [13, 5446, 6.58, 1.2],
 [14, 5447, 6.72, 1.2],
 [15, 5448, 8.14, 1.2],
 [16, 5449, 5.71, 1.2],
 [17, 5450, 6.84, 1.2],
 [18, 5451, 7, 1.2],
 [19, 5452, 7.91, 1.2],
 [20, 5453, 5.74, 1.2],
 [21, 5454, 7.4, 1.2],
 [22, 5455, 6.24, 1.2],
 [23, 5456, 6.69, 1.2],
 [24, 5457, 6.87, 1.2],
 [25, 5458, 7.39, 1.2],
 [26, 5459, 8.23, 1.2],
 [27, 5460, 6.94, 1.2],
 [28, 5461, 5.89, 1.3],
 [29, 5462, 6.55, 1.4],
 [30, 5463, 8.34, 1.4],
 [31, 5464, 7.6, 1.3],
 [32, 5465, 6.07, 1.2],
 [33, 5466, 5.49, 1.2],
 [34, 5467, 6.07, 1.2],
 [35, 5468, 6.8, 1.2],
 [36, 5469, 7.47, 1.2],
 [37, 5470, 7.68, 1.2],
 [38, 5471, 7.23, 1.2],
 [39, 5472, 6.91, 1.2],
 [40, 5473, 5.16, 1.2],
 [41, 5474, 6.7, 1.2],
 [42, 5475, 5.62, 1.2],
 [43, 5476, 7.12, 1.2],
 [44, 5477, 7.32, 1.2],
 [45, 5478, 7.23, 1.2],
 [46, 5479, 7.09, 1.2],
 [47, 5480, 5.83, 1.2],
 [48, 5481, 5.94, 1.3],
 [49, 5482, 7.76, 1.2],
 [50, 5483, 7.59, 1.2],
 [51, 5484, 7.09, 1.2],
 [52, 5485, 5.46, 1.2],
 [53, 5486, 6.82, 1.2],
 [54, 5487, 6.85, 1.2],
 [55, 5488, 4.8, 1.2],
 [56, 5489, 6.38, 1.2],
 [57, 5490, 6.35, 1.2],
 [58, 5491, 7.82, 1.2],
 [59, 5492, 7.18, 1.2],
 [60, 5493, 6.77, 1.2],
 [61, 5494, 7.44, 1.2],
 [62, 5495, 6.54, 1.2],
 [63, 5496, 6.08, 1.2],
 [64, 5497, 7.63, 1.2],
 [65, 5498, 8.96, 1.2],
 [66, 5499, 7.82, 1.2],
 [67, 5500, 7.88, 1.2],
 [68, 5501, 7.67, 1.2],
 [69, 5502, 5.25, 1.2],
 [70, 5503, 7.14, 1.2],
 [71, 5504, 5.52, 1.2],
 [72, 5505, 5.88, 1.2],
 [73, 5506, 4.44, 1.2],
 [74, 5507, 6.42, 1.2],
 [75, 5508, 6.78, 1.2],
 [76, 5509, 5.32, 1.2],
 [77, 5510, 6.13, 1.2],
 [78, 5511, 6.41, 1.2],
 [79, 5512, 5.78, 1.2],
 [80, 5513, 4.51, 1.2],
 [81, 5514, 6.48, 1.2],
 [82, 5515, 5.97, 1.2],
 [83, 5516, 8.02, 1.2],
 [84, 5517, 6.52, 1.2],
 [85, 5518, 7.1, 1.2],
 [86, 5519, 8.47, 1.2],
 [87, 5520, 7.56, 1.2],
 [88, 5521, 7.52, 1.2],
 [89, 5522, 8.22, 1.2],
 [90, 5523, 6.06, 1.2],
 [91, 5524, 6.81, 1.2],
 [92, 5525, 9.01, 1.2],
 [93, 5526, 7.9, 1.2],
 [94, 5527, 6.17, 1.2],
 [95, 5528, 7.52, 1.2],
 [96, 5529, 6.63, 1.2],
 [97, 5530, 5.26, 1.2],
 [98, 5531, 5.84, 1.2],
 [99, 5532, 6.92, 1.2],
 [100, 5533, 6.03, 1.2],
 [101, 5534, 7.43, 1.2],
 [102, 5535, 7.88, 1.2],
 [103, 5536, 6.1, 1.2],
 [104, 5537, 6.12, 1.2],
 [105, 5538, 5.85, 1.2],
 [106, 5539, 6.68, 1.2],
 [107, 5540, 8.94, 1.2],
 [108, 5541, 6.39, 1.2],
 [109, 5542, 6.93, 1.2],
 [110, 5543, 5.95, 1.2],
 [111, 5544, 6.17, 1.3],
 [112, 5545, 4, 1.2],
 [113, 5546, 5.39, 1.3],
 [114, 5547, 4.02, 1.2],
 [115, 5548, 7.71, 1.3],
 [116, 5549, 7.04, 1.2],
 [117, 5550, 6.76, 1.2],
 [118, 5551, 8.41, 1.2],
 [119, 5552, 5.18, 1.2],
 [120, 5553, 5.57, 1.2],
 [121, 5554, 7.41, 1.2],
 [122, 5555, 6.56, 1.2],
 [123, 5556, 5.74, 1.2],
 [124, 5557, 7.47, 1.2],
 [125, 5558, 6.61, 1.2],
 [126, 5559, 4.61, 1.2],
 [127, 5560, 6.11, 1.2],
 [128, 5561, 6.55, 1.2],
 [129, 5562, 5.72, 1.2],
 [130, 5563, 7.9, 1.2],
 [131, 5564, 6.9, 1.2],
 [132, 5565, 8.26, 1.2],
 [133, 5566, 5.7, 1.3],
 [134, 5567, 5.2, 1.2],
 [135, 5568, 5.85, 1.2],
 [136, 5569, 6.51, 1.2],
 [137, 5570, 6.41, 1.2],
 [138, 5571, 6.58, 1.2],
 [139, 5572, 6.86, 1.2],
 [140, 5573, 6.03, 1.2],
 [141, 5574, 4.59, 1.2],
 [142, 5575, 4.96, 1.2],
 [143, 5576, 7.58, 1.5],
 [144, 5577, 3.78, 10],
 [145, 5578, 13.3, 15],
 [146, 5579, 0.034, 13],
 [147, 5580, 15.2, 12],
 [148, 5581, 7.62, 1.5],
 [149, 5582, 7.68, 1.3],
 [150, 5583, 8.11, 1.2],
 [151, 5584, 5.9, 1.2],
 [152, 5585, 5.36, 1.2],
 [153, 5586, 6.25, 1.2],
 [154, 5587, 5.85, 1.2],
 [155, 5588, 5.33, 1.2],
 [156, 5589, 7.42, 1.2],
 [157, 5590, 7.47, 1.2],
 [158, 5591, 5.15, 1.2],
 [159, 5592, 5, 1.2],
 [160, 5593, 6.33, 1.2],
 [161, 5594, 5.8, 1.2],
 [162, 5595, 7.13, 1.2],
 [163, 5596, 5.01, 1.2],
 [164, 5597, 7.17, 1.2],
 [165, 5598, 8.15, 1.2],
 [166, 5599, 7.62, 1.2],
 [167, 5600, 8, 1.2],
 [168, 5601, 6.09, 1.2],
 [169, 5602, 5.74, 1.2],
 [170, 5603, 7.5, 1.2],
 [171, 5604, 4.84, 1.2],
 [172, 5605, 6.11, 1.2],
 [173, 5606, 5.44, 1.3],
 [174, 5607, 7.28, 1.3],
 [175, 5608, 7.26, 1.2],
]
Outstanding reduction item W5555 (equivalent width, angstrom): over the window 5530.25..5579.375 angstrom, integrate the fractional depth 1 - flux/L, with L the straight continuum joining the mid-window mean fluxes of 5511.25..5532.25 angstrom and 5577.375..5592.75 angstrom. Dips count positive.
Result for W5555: 4.2 angstrom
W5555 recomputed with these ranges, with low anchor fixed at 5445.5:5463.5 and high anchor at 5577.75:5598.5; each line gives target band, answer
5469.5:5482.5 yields 0.37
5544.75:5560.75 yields 1.56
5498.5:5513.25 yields 1.46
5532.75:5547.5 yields 1.33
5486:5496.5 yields 0.44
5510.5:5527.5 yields -0.18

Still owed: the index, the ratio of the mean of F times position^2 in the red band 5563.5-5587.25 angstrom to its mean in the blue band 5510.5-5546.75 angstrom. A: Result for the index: 1.02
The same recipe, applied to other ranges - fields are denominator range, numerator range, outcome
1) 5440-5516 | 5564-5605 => 1.03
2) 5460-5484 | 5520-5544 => 1.04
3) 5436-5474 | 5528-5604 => 1.01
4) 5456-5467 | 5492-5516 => 0.96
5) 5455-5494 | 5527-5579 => 0.97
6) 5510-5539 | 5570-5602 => 1.01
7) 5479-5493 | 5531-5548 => 0.97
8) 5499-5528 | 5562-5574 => 0.98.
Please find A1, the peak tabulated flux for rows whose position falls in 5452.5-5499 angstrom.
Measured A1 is 8.96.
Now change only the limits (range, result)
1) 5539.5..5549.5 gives 8.94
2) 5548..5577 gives 8.41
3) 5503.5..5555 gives 9.01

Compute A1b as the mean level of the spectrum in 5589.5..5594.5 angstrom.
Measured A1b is 5.95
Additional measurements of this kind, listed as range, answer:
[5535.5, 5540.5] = 6.74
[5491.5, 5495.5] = 6.98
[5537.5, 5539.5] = 6.26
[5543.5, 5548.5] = 5.46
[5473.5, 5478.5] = 6.8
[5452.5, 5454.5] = 6.57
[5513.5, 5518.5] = 6.82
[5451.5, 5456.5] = 6.8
